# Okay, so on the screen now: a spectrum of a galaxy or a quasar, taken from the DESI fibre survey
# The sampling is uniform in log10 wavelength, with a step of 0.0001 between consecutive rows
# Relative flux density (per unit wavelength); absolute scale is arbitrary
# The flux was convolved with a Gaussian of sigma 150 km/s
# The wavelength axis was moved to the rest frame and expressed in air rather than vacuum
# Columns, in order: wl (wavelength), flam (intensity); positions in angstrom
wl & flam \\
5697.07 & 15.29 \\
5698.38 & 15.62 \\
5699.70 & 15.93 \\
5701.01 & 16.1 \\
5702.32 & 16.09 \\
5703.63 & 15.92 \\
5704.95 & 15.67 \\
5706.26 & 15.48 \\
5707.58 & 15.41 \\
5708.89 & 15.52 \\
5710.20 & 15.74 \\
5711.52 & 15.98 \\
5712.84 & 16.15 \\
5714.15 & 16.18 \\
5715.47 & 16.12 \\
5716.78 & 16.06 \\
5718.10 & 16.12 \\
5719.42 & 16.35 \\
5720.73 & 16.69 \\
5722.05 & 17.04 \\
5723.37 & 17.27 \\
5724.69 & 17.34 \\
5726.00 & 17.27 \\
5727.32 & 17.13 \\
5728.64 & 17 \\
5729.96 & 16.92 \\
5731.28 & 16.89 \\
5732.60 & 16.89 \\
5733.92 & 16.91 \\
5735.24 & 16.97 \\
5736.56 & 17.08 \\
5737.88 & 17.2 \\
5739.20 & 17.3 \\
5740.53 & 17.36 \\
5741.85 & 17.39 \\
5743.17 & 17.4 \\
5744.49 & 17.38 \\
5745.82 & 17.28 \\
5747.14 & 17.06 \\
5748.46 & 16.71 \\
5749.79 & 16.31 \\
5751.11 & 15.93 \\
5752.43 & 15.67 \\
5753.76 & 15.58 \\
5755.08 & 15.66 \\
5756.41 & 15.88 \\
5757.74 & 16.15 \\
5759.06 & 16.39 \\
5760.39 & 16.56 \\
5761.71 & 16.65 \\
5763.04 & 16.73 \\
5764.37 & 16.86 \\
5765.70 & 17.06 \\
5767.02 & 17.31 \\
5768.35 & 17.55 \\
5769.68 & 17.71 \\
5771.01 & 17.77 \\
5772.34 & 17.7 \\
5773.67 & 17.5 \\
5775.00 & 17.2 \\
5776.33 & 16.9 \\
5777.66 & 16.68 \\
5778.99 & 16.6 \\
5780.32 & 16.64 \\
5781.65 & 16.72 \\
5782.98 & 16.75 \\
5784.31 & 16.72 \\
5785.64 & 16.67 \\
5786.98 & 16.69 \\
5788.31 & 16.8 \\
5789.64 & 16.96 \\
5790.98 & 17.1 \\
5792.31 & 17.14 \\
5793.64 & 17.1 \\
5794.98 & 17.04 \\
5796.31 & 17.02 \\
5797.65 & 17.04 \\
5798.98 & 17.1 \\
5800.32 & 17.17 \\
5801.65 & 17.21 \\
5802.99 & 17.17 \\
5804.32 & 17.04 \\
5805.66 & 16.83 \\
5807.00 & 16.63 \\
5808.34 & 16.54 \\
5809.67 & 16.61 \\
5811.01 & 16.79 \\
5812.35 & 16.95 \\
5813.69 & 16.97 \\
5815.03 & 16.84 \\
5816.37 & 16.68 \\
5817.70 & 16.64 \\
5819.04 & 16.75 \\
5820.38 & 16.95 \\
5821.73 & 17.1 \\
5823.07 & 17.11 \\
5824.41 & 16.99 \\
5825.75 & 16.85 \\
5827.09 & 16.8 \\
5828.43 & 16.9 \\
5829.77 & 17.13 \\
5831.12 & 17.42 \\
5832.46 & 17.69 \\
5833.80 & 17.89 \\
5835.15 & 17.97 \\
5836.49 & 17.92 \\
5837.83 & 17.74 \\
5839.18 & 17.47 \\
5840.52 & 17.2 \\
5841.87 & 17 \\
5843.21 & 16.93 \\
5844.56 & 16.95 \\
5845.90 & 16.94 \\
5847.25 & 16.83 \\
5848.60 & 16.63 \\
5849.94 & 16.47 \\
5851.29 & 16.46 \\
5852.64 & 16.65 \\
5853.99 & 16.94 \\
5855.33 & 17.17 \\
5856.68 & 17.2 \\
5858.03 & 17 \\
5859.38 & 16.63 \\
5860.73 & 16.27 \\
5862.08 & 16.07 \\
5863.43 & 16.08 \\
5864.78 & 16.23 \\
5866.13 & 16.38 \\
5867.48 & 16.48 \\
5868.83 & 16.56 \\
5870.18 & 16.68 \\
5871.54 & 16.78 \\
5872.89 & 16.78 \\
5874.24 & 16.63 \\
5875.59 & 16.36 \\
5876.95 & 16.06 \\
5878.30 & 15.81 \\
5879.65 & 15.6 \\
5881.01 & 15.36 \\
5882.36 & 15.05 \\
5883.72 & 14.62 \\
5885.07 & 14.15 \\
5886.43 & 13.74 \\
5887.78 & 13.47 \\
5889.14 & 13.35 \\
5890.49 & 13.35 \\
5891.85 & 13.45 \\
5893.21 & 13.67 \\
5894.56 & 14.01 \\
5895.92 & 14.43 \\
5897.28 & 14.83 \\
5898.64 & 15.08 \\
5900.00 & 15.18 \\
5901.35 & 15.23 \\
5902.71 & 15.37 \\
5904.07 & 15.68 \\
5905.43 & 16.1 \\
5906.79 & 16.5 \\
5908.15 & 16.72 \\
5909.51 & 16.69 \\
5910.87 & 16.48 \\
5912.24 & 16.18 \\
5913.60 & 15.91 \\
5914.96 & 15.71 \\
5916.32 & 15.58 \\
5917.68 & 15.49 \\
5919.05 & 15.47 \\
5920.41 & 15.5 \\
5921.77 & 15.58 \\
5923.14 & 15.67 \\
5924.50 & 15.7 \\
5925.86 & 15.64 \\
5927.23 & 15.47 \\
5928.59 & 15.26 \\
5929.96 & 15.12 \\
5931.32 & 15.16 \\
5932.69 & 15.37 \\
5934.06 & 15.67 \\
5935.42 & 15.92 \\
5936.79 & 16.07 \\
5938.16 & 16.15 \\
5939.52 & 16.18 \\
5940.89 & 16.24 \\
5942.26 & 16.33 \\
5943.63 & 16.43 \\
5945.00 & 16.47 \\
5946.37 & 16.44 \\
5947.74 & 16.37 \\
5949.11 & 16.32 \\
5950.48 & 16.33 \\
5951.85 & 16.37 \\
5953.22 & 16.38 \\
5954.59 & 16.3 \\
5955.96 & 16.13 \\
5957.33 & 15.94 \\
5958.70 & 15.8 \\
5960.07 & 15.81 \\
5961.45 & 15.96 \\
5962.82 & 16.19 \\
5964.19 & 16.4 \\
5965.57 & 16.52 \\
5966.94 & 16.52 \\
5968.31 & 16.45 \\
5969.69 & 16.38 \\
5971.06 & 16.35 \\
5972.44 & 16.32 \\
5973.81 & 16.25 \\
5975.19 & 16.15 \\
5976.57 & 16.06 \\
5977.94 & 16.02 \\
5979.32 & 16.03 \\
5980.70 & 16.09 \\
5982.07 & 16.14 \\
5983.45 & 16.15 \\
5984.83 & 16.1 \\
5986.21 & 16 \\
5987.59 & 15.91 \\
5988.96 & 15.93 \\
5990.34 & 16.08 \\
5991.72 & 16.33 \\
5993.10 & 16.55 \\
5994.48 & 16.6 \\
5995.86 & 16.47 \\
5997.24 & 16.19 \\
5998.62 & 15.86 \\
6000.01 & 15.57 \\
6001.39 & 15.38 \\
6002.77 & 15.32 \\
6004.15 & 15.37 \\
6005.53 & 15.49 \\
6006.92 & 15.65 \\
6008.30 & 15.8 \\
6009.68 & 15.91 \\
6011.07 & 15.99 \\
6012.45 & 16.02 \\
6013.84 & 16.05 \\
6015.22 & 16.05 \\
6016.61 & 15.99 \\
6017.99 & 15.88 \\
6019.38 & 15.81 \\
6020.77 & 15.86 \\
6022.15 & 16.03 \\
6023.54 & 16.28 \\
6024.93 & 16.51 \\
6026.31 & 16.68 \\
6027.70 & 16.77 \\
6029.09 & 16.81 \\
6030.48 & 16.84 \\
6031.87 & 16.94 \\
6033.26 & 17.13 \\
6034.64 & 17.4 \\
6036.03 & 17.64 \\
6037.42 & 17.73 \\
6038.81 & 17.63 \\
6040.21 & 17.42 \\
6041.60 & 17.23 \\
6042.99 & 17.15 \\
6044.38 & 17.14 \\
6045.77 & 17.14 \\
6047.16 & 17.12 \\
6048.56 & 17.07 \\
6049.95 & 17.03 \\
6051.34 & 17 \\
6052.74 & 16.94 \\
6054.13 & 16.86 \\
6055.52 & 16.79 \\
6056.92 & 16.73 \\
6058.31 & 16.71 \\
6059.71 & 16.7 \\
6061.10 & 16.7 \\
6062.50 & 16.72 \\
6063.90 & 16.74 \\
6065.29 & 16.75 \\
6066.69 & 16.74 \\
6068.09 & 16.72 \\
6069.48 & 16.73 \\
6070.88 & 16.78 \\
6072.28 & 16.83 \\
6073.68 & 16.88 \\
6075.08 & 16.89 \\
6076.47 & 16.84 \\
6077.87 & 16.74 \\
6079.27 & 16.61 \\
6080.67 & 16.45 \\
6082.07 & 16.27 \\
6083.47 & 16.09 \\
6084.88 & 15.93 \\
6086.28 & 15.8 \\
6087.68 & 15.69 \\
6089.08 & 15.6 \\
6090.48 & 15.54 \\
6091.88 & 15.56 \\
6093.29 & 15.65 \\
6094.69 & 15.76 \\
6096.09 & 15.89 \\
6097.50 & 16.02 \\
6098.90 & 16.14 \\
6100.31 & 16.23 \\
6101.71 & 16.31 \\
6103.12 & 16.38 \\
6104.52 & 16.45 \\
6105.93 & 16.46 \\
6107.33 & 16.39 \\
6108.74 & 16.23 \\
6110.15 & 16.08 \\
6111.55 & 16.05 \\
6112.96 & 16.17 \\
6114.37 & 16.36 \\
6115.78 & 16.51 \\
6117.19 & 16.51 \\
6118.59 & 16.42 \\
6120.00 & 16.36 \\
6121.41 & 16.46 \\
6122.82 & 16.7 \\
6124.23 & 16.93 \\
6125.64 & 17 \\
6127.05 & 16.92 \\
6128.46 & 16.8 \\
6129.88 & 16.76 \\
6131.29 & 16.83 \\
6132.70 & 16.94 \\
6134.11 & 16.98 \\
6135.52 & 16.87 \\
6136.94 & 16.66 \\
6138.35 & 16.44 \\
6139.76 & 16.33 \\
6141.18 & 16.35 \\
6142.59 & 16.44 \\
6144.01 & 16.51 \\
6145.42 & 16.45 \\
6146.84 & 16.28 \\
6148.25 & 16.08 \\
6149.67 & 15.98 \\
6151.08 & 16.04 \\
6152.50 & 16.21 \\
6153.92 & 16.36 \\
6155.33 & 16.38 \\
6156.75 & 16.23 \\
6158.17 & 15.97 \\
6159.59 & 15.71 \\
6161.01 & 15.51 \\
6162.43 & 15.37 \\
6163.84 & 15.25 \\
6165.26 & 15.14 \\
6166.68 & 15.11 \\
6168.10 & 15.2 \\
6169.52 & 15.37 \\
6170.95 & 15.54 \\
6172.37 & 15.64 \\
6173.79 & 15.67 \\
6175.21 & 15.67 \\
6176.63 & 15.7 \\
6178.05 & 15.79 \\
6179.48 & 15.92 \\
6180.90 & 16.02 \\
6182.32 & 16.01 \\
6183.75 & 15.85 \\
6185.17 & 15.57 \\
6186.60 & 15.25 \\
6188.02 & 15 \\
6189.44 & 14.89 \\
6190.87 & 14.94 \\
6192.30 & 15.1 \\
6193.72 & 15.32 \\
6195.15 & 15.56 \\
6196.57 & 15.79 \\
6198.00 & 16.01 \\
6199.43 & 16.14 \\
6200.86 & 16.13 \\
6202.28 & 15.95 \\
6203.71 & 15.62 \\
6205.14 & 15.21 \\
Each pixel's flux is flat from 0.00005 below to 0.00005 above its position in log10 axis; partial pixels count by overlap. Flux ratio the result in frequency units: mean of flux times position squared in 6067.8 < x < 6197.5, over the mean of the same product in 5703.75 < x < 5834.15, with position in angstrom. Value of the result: 1.1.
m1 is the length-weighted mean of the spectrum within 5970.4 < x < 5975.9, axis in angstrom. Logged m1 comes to 16.2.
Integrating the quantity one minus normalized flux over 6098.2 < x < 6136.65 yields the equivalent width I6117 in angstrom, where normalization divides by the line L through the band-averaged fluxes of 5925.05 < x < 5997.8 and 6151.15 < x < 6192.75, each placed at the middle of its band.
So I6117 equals -1.9 angstrom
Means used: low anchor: 16.1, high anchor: 15.6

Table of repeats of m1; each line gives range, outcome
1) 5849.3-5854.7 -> 16.6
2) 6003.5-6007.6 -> 15.5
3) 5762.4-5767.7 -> 17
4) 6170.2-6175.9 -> 15.6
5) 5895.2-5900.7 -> 14.9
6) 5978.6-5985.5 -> 16.1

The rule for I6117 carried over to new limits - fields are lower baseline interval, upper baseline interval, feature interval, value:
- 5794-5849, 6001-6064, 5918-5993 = 3.19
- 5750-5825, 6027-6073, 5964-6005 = 2.02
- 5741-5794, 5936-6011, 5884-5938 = 3.62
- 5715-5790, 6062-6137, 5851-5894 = 2.55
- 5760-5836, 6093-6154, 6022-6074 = -1.20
